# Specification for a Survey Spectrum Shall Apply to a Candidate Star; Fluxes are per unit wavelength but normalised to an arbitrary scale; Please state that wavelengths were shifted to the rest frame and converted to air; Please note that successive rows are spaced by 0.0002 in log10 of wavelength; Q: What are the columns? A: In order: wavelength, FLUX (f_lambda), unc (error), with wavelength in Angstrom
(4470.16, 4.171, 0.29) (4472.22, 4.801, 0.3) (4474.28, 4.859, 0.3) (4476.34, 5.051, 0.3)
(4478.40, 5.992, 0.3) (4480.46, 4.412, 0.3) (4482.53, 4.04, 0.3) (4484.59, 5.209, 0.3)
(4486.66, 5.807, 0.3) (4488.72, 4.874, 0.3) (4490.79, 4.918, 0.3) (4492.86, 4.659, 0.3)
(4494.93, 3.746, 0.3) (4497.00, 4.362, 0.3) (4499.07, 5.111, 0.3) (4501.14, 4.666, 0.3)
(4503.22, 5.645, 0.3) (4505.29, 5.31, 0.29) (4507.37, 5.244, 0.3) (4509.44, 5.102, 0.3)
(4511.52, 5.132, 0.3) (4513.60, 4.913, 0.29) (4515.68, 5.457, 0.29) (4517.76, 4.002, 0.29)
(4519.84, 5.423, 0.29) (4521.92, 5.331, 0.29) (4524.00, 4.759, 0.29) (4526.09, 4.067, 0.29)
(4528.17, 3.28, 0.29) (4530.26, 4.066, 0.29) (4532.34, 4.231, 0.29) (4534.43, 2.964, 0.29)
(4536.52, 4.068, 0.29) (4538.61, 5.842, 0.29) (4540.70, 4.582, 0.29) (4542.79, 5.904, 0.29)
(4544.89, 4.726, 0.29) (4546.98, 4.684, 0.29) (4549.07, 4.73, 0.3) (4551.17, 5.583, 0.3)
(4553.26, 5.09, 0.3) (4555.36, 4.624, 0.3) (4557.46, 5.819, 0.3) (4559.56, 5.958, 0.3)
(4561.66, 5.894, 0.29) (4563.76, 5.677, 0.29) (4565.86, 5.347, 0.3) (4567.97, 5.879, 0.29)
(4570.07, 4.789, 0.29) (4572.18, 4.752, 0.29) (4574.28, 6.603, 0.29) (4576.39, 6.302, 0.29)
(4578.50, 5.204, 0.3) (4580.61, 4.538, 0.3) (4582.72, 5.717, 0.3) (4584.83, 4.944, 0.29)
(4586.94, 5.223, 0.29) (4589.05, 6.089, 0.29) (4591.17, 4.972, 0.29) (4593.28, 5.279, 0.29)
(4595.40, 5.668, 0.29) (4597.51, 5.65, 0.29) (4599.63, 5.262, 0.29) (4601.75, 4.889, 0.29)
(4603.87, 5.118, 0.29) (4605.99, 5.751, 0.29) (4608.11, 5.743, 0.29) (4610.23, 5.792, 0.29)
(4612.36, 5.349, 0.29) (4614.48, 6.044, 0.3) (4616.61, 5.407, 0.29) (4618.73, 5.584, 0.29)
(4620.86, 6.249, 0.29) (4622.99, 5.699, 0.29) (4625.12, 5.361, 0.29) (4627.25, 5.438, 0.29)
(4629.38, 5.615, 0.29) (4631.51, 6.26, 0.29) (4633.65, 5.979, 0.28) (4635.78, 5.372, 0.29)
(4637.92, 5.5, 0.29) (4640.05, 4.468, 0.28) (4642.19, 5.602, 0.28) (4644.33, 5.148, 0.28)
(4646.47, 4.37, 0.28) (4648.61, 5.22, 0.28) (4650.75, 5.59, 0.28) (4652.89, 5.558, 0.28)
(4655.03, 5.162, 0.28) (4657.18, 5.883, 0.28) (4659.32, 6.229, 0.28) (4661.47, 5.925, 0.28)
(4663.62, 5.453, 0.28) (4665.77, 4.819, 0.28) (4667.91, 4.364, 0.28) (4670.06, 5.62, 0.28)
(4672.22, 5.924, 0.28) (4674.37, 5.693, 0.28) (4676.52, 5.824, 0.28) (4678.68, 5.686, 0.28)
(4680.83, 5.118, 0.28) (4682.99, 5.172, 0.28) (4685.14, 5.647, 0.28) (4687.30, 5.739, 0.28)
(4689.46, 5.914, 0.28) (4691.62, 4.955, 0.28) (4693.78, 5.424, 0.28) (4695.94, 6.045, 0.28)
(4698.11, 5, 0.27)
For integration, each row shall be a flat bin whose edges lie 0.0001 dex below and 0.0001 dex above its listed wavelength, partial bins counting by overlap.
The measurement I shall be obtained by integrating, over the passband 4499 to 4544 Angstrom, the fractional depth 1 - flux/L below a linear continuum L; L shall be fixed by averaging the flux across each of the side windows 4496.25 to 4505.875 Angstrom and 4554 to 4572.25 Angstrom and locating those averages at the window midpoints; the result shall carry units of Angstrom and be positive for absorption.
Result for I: 3.4 Angstrom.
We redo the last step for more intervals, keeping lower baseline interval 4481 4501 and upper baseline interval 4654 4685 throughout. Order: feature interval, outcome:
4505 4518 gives -0.7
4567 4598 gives -1.9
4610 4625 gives -1.2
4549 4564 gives -1.3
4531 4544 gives 0.9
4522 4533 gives 1.6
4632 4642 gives -0.1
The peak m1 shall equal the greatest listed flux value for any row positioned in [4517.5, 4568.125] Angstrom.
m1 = 5.958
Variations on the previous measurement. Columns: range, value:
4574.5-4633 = 6.302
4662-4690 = 5.924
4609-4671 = 6.26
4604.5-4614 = 5.792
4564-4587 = 6.603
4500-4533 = 5.645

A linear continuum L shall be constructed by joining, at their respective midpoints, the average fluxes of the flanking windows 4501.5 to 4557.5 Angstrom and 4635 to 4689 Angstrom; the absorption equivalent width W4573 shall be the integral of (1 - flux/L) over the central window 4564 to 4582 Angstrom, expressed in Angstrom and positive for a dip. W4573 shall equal -1.6 Angstrom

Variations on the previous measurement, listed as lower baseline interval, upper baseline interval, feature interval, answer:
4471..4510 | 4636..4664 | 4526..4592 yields 0.64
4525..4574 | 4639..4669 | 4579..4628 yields -3.47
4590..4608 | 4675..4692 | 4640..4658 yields 0.67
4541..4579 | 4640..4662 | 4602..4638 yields -1.62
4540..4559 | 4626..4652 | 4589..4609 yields -0.55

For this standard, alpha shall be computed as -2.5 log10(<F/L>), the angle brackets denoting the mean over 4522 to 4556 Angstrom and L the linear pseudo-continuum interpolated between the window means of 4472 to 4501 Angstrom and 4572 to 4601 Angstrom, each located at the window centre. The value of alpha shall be 0.13 mag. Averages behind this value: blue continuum 4.84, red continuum 5.46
